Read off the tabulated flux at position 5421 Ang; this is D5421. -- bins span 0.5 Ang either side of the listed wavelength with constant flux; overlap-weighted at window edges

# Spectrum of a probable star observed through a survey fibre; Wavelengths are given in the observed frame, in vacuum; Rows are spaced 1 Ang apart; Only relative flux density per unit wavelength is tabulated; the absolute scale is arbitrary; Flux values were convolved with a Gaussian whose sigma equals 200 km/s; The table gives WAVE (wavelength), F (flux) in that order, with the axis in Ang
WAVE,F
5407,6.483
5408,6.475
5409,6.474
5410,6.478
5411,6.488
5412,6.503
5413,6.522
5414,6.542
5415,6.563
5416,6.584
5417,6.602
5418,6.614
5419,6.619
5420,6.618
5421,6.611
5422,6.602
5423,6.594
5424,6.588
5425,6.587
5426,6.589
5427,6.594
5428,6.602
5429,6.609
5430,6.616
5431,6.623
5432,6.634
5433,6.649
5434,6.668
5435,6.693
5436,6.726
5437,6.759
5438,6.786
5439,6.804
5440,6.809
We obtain 6.611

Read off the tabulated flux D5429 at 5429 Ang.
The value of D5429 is 6.609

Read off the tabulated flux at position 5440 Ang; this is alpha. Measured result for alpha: 6.809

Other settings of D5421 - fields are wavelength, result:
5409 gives 6.474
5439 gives 6.804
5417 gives 6.602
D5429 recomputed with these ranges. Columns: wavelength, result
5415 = 6.563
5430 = 6.616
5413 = 6.522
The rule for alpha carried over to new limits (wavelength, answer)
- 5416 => 6.584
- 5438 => 6.786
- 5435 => 6.693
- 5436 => 6.726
